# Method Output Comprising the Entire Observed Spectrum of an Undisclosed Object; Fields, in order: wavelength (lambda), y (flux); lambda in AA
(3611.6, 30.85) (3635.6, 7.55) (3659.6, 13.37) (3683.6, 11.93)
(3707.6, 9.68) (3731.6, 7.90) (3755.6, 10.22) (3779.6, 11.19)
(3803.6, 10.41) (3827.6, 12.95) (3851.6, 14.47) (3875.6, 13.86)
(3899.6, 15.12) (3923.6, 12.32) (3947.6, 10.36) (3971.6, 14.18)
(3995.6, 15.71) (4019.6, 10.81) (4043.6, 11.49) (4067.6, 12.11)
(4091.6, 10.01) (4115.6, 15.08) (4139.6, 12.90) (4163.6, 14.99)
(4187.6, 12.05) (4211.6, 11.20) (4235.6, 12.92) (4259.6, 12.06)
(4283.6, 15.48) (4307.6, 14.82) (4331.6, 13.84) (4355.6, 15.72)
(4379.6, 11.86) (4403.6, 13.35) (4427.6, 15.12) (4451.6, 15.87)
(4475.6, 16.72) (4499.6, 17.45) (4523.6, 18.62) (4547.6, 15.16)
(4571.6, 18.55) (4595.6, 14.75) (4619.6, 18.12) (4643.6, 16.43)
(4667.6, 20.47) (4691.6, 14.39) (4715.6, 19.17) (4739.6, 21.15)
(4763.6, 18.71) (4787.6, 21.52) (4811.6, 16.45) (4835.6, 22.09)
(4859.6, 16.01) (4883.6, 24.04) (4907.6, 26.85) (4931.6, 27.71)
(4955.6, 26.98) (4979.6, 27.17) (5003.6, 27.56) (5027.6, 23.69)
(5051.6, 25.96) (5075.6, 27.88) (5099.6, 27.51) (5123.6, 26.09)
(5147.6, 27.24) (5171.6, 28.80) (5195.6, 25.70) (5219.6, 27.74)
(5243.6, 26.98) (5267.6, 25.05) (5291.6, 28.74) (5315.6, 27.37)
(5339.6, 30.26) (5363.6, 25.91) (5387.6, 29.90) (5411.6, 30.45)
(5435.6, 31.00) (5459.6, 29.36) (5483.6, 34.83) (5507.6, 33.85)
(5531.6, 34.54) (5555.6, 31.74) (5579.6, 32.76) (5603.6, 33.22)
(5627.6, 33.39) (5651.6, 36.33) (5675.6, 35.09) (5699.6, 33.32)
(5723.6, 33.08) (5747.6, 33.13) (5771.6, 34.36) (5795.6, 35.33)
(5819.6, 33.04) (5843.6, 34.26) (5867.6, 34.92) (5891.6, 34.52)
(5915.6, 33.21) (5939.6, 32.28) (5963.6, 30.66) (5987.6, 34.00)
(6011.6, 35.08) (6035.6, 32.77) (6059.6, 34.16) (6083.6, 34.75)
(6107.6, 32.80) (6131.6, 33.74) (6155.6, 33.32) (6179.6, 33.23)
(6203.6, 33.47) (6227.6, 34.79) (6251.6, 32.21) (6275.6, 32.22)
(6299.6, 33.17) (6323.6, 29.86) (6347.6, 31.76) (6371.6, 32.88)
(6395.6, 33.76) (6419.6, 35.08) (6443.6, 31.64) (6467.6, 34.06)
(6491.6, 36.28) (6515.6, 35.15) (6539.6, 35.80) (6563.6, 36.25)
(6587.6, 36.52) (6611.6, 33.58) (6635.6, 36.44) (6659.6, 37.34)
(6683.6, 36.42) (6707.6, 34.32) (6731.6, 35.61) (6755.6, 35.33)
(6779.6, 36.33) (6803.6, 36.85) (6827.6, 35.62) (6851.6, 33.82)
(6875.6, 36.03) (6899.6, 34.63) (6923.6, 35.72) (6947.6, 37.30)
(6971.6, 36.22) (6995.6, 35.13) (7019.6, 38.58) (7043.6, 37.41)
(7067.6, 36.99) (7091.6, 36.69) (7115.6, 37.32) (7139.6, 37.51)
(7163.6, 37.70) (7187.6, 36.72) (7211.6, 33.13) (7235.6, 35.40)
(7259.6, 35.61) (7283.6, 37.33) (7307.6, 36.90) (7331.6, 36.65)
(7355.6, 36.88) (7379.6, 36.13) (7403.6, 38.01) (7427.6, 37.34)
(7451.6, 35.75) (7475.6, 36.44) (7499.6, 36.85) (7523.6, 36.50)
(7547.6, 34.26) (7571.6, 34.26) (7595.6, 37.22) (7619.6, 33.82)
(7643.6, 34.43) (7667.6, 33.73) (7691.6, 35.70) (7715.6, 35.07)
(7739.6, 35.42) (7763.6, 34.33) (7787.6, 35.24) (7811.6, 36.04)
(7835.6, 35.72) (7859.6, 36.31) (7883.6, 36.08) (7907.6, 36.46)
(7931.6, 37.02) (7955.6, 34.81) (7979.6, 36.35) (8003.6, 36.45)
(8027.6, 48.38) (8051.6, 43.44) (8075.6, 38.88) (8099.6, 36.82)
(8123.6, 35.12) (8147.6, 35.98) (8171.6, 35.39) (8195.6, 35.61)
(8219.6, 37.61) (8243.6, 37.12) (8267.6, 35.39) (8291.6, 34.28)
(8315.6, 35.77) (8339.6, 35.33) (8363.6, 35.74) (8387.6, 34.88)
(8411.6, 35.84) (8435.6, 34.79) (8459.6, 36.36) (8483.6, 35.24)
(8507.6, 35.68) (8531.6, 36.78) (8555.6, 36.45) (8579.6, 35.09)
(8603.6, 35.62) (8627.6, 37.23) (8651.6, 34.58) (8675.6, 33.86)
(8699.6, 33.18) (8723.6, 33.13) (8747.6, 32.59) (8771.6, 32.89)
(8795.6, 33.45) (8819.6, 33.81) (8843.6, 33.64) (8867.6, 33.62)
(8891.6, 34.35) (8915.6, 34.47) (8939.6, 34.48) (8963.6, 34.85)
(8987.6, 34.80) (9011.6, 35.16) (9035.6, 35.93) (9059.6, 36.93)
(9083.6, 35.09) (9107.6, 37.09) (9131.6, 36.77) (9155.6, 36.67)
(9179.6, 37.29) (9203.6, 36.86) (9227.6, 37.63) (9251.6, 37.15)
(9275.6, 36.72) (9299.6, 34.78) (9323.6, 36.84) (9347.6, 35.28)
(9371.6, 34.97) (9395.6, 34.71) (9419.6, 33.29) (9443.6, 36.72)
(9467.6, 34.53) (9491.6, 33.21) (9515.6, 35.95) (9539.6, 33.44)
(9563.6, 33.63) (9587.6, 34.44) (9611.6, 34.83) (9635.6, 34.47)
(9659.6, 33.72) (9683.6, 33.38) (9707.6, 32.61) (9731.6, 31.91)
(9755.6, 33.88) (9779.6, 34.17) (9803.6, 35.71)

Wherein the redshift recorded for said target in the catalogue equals 0.22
